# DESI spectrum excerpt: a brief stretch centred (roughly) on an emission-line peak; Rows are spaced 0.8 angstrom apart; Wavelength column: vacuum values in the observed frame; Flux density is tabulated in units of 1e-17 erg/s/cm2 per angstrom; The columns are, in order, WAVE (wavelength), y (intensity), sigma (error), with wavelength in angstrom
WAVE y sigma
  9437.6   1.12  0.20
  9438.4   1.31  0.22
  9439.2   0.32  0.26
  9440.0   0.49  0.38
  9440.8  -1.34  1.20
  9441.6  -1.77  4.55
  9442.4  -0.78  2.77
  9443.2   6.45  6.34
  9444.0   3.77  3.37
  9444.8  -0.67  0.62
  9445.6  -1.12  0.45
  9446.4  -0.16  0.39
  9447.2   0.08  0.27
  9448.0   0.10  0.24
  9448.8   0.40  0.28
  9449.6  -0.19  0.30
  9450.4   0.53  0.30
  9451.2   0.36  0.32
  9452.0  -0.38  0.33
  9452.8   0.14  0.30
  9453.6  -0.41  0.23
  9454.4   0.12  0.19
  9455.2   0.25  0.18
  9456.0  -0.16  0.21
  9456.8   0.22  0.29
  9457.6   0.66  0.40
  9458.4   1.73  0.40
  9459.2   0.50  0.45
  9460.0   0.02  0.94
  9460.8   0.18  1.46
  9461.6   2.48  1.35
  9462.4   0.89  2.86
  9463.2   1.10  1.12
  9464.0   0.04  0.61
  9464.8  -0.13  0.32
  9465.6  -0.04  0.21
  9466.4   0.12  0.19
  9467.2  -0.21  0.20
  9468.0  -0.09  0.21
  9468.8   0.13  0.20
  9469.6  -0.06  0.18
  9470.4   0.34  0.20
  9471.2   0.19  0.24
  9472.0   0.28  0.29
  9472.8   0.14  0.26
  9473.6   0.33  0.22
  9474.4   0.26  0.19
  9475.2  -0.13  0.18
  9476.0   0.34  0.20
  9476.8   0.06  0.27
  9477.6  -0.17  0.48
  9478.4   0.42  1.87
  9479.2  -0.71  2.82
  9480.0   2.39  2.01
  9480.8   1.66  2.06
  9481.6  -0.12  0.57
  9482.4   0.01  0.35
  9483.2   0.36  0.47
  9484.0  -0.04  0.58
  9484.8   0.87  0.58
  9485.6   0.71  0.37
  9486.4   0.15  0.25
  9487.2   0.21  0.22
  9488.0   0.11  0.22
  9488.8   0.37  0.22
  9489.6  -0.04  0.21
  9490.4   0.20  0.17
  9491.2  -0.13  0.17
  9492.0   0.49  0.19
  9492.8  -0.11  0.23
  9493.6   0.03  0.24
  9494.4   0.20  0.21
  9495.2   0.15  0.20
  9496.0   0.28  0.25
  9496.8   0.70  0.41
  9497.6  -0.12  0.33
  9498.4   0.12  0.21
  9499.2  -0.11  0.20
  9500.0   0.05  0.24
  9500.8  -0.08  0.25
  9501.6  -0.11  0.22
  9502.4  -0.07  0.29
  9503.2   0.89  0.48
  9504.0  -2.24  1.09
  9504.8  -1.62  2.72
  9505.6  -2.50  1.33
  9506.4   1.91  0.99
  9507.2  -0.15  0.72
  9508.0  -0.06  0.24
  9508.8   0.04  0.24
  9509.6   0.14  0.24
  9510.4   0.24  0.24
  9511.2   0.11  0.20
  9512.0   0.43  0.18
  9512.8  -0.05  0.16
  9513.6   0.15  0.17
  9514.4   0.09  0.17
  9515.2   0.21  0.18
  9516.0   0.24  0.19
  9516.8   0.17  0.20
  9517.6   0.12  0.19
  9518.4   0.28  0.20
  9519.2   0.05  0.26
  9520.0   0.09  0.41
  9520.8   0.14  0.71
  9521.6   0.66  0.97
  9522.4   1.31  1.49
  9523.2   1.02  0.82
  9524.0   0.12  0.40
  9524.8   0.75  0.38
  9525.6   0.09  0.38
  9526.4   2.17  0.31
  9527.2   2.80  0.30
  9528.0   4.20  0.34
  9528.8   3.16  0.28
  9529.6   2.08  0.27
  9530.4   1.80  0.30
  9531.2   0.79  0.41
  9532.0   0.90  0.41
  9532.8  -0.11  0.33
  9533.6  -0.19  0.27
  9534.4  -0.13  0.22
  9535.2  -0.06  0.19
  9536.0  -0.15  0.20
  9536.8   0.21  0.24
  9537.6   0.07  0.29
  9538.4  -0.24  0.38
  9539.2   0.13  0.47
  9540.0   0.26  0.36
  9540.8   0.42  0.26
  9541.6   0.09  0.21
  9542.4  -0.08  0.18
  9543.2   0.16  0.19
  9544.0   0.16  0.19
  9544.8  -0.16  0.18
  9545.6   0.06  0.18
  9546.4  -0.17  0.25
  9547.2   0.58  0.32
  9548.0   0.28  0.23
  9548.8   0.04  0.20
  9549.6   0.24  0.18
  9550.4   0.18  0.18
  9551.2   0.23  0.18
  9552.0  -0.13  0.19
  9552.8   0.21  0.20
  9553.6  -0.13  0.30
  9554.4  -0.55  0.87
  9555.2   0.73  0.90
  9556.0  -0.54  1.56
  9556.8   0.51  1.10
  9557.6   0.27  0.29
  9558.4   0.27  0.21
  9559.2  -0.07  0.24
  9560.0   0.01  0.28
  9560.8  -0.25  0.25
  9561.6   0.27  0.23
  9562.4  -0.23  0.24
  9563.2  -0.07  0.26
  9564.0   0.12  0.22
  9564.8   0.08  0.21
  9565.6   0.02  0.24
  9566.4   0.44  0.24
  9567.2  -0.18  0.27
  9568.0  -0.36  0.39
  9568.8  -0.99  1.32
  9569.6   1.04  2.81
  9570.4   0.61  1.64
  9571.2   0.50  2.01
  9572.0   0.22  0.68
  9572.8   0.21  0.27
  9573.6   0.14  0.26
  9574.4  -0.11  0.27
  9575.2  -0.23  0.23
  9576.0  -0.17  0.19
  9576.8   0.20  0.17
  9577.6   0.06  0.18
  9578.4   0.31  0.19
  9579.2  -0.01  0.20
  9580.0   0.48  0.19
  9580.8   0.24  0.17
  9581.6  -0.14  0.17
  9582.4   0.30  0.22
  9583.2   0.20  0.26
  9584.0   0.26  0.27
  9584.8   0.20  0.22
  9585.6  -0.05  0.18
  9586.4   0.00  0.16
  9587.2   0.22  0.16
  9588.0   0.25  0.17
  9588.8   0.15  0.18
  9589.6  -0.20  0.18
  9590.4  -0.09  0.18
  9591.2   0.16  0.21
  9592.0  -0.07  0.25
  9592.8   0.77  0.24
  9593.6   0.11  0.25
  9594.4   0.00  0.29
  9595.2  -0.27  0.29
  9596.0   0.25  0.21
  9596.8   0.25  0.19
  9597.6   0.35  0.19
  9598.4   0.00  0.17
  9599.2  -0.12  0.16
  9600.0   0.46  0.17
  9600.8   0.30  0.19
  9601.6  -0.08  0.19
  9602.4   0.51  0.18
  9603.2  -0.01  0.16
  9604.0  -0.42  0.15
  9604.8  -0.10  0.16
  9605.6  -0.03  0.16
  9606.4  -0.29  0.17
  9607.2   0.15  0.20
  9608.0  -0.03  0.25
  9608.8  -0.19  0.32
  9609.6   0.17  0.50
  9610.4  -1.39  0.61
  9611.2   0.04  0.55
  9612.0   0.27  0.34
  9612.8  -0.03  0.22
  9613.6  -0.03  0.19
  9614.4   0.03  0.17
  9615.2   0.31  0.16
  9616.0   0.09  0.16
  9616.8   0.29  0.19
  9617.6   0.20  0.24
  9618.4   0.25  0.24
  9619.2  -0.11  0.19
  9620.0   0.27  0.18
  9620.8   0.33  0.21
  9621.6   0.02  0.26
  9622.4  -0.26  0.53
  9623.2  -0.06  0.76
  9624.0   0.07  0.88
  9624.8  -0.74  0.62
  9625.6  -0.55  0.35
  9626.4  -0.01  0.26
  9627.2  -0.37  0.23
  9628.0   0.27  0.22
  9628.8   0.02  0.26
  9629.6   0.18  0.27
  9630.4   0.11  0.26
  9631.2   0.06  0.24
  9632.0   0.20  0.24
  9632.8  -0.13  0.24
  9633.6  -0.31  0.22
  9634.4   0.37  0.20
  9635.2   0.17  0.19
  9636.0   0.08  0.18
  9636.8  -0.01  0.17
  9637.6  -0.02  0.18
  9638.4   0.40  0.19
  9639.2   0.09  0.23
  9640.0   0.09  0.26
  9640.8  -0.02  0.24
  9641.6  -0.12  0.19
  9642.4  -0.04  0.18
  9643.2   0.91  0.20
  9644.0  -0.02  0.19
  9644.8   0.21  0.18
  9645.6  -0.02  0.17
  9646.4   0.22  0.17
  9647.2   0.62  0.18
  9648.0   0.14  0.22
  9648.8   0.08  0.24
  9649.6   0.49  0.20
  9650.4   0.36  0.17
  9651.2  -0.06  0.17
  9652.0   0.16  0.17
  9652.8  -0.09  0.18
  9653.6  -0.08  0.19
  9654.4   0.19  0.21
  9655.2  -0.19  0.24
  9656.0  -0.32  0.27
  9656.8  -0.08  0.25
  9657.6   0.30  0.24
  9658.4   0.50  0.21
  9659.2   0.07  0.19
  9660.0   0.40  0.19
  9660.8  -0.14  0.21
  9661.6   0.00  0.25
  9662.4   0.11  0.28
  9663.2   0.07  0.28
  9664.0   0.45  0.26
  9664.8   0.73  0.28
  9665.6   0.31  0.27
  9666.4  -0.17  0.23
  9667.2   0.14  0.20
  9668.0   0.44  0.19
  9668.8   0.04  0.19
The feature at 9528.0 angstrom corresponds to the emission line [O III] 5007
